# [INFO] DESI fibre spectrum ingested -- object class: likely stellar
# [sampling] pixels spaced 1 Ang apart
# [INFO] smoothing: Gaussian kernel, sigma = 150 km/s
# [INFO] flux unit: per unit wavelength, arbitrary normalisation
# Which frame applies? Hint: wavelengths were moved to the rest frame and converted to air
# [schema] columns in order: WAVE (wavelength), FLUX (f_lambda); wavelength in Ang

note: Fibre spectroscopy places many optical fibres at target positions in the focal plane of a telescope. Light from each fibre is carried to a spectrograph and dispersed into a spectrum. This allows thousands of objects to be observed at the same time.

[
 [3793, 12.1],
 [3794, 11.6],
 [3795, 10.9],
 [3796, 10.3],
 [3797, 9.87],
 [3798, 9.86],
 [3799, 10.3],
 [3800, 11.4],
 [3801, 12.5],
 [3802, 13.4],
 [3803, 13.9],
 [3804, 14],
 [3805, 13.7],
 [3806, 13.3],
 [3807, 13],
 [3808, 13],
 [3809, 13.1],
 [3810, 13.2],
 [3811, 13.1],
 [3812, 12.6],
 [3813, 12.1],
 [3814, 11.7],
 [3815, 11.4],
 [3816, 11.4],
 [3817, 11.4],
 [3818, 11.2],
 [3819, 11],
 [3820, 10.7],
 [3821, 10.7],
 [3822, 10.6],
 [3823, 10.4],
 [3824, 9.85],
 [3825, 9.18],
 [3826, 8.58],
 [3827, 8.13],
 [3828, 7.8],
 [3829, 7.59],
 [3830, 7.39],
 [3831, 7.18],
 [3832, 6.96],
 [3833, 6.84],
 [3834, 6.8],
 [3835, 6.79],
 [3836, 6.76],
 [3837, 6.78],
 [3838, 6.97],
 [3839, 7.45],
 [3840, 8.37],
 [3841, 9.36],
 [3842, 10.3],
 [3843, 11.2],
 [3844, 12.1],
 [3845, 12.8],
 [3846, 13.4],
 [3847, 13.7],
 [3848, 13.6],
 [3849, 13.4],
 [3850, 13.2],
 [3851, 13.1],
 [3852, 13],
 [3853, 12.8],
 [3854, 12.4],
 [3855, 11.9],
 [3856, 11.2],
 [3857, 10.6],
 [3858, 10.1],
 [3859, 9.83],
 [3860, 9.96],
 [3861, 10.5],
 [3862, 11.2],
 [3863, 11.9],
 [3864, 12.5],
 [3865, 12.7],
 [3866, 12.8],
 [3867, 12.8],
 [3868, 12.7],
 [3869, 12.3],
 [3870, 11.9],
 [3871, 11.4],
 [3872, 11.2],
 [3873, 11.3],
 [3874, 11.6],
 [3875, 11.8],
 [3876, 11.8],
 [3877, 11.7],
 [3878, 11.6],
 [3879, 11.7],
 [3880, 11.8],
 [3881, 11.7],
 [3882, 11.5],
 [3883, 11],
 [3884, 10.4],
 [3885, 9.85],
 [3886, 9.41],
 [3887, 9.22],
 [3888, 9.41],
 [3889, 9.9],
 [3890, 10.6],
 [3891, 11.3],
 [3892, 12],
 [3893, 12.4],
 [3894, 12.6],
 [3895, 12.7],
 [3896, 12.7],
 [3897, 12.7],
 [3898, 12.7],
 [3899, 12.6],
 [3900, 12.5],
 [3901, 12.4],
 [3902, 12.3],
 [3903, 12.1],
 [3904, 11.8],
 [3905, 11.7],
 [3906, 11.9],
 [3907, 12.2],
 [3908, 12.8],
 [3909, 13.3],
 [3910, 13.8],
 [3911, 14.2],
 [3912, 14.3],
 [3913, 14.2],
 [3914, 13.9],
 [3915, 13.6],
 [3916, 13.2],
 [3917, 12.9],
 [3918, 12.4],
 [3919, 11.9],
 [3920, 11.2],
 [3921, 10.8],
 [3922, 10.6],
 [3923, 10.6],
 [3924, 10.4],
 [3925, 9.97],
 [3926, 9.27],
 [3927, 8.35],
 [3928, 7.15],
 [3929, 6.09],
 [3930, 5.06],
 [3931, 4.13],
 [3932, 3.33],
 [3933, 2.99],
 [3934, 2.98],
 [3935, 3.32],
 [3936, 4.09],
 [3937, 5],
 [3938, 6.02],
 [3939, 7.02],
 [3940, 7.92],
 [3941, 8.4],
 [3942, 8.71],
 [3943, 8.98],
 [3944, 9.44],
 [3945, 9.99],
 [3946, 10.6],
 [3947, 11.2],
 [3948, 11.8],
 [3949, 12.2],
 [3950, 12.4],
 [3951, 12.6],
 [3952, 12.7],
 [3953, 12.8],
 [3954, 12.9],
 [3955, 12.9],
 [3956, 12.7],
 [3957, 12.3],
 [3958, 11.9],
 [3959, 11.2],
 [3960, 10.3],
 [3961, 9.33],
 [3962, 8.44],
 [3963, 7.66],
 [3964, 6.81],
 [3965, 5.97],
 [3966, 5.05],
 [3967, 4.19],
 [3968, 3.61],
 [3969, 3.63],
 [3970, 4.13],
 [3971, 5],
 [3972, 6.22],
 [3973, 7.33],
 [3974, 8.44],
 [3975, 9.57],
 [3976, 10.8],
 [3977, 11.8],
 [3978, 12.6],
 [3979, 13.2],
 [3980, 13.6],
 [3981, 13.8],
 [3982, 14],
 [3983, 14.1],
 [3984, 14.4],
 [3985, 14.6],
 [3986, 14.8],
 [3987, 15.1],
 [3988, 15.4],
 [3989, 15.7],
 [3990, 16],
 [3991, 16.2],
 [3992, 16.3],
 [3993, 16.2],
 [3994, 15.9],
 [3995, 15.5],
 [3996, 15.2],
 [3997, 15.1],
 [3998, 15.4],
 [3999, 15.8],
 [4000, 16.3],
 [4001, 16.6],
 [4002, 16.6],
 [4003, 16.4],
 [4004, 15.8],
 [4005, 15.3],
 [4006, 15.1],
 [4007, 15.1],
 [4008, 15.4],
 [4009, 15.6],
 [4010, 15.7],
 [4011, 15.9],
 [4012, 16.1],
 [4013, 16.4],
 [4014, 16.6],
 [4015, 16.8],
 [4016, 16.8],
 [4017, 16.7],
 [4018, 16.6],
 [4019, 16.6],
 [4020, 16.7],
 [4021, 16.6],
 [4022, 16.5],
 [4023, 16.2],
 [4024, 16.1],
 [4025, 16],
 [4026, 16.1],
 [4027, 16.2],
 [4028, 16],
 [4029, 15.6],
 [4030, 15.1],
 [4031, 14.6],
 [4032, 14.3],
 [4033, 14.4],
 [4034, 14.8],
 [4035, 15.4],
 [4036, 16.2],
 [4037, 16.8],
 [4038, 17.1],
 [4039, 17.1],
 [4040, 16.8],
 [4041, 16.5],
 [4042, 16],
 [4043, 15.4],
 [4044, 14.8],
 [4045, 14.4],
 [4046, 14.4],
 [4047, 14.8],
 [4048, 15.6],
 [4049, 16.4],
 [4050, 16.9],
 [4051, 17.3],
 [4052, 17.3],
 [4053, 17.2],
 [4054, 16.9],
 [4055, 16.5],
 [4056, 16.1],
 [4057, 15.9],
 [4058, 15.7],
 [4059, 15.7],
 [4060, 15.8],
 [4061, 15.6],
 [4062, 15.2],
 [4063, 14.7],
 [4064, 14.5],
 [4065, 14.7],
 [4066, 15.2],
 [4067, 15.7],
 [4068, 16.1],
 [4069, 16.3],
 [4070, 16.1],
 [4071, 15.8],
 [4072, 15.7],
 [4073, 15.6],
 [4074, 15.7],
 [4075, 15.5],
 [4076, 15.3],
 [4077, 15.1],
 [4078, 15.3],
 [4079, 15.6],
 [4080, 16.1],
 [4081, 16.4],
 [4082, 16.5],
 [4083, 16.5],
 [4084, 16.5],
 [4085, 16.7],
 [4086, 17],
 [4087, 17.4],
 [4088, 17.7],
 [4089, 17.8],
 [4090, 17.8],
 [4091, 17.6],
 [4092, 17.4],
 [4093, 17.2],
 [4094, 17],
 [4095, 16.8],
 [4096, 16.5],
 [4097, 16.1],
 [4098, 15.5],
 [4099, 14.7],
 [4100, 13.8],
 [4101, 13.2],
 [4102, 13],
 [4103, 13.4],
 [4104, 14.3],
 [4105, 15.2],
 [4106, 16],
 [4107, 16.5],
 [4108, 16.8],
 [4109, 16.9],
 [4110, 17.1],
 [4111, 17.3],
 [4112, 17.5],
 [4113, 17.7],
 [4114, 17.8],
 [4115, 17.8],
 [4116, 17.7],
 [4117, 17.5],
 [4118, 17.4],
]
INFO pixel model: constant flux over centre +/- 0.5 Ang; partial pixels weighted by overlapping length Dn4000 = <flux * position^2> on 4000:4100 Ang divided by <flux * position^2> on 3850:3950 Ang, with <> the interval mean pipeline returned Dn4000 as 1.61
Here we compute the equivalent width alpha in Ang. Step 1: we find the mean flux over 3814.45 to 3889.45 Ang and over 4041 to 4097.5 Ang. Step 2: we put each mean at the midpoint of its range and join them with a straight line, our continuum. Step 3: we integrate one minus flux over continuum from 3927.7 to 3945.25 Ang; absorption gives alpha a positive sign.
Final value 9.20 Ang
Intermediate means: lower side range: 10.6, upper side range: 16.1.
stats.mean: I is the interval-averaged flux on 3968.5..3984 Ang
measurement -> 10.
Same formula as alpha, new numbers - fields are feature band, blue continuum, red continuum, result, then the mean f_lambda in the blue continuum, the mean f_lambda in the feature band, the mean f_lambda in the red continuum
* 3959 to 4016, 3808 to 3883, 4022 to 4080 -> 6.3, 10.9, 12.8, 15.8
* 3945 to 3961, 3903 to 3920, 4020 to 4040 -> 2.4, 12.9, 11.9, 15.9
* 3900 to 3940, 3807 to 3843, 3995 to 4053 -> 8.7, 9.69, 9.84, 15.9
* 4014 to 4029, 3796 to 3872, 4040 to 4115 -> -1.5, 11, 16.4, 16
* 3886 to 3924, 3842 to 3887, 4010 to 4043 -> 2.1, 11.8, 12.1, 16.1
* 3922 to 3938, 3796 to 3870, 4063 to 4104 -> 8.1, 11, 6.32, 15.9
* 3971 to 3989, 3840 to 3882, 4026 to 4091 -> 2.6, 11.8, 12.2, 16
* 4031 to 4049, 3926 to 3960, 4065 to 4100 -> -2.1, 8.79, 15.6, 16.2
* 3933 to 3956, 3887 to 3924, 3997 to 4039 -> 7.4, 12.2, 9.21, 16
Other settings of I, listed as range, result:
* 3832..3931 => 11.2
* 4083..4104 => 16.1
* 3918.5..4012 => 11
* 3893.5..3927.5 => 12.2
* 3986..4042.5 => 15.9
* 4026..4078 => 15.7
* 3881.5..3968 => 10.2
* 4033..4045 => 15.9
